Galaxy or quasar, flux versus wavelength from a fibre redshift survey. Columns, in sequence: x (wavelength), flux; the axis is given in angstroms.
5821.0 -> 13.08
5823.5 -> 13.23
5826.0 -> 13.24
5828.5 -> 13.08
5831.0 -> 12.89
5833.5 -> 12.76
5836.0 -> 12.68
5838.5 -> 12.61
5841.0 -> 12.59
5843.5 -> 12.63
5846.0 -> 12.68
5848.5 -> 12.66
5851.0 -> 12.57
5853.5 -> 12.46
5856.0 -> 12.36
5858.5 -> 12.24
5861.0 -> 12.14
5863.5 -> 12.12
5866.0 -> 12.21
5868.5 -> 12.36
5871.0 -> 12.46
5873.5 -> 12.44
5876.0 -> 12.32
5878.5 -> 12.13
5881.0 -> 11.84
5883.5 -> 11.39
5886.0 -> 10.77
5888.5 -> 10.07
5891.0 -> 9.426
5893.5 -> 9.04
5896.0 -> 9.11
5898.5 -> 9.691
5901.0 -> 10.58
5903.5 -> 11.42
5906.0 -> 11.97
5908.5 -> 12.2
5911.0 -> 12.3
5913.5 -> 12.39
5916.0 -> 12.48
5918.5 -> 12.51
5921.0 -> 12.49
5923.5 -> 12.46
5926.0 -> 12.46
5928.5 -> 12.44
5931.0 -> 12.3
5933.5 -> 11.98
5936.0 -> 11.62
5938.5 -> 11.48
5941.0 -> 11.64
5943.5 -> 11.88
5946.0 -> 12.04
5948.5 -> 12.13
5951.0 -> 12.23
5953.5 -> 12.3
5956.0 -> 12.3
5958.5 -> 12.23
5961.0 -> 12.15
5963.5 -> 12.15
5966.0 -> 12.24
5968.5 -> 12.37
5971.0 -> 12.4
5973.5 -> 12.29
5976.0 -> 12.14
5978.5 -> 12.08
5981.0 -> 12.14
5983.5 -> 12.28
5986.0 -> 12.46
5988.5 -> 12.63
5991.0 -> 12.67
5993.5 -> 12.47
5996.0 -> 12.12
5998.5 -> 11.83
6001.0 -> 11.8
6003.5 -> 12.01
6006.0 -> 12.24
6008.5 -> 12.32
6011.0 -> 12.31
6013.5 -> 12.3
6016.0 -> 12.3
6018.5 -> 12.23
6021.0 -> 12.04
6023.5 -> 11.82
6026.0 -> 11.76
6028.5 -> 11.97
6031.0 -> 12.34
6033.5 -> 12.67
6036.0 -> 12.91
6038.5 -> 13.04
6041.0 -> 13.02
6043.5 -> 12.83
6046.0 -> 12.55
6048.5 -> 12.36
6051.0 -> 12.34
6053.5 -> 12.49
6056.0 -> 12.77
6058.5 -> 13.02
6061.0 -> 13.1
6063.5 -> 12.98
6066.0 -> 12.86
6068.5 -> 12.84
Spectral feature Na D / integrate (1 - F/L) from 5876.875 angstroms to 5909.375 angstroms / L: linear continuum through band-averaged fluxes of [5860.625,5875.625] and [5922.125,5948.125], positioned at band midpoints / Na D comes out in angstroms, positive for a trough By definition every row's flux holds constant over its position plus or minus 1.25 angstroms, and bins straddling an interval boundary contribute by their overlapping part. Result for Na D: 3.9 angstroms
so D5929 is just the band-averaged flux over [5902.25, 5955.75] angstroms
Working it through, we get 12.1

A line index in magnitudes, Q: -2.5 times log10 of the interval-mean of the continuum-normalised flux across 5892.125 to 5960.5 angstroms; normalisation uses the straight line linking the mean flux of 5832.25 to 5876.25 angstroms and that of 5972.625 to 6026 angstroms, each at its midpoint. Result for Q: 0.05 mag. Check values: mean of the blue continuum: 12.5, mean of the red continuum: 12.2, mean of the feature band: 11.8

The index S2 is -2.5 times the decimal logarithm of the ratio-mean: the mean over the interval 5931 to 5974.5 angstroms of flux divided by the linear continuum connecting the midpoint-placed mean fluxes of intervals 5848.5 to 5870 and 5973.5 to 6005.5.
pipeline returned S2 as 0.01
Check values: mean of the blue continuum 12.3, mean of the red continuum 12.2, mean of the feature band 12.1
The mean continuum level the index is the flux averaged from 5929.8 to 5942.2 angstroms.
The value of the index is 11.8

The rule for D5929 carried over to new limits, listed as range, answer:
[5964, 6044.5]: 12.3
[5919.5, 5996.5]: 12.2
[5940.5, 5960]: 12.1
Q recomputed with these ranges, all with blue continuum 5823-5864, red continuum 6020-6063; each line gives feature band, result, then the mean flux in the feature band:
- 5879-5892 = 0.17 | 10.8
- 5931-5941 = 0.07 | 11.8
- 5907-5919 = 0.02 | 12.4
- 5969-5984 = 0.03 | 12.2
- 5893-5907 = 0.22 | 10.3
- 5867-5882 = 0.03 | 12.3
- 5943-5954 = 0.04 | 12.1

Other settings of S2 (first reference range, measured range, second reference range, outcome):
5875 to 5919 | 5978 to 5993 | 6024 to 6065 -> -0.03 mag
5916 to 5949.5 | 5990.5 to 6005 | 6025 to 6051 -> 0.02 mag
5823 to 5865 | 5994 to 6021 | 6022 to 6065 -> 0.04 mag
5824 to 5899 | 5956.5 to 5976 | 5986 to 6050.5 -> 0.00 mag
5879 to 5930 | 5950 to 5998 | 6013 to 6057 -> -0.03 mag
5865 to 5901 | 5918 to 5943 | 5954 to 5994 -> -0.04 mag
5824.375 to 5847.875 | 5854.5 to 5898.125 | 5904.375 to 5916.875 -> 0.10 mag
